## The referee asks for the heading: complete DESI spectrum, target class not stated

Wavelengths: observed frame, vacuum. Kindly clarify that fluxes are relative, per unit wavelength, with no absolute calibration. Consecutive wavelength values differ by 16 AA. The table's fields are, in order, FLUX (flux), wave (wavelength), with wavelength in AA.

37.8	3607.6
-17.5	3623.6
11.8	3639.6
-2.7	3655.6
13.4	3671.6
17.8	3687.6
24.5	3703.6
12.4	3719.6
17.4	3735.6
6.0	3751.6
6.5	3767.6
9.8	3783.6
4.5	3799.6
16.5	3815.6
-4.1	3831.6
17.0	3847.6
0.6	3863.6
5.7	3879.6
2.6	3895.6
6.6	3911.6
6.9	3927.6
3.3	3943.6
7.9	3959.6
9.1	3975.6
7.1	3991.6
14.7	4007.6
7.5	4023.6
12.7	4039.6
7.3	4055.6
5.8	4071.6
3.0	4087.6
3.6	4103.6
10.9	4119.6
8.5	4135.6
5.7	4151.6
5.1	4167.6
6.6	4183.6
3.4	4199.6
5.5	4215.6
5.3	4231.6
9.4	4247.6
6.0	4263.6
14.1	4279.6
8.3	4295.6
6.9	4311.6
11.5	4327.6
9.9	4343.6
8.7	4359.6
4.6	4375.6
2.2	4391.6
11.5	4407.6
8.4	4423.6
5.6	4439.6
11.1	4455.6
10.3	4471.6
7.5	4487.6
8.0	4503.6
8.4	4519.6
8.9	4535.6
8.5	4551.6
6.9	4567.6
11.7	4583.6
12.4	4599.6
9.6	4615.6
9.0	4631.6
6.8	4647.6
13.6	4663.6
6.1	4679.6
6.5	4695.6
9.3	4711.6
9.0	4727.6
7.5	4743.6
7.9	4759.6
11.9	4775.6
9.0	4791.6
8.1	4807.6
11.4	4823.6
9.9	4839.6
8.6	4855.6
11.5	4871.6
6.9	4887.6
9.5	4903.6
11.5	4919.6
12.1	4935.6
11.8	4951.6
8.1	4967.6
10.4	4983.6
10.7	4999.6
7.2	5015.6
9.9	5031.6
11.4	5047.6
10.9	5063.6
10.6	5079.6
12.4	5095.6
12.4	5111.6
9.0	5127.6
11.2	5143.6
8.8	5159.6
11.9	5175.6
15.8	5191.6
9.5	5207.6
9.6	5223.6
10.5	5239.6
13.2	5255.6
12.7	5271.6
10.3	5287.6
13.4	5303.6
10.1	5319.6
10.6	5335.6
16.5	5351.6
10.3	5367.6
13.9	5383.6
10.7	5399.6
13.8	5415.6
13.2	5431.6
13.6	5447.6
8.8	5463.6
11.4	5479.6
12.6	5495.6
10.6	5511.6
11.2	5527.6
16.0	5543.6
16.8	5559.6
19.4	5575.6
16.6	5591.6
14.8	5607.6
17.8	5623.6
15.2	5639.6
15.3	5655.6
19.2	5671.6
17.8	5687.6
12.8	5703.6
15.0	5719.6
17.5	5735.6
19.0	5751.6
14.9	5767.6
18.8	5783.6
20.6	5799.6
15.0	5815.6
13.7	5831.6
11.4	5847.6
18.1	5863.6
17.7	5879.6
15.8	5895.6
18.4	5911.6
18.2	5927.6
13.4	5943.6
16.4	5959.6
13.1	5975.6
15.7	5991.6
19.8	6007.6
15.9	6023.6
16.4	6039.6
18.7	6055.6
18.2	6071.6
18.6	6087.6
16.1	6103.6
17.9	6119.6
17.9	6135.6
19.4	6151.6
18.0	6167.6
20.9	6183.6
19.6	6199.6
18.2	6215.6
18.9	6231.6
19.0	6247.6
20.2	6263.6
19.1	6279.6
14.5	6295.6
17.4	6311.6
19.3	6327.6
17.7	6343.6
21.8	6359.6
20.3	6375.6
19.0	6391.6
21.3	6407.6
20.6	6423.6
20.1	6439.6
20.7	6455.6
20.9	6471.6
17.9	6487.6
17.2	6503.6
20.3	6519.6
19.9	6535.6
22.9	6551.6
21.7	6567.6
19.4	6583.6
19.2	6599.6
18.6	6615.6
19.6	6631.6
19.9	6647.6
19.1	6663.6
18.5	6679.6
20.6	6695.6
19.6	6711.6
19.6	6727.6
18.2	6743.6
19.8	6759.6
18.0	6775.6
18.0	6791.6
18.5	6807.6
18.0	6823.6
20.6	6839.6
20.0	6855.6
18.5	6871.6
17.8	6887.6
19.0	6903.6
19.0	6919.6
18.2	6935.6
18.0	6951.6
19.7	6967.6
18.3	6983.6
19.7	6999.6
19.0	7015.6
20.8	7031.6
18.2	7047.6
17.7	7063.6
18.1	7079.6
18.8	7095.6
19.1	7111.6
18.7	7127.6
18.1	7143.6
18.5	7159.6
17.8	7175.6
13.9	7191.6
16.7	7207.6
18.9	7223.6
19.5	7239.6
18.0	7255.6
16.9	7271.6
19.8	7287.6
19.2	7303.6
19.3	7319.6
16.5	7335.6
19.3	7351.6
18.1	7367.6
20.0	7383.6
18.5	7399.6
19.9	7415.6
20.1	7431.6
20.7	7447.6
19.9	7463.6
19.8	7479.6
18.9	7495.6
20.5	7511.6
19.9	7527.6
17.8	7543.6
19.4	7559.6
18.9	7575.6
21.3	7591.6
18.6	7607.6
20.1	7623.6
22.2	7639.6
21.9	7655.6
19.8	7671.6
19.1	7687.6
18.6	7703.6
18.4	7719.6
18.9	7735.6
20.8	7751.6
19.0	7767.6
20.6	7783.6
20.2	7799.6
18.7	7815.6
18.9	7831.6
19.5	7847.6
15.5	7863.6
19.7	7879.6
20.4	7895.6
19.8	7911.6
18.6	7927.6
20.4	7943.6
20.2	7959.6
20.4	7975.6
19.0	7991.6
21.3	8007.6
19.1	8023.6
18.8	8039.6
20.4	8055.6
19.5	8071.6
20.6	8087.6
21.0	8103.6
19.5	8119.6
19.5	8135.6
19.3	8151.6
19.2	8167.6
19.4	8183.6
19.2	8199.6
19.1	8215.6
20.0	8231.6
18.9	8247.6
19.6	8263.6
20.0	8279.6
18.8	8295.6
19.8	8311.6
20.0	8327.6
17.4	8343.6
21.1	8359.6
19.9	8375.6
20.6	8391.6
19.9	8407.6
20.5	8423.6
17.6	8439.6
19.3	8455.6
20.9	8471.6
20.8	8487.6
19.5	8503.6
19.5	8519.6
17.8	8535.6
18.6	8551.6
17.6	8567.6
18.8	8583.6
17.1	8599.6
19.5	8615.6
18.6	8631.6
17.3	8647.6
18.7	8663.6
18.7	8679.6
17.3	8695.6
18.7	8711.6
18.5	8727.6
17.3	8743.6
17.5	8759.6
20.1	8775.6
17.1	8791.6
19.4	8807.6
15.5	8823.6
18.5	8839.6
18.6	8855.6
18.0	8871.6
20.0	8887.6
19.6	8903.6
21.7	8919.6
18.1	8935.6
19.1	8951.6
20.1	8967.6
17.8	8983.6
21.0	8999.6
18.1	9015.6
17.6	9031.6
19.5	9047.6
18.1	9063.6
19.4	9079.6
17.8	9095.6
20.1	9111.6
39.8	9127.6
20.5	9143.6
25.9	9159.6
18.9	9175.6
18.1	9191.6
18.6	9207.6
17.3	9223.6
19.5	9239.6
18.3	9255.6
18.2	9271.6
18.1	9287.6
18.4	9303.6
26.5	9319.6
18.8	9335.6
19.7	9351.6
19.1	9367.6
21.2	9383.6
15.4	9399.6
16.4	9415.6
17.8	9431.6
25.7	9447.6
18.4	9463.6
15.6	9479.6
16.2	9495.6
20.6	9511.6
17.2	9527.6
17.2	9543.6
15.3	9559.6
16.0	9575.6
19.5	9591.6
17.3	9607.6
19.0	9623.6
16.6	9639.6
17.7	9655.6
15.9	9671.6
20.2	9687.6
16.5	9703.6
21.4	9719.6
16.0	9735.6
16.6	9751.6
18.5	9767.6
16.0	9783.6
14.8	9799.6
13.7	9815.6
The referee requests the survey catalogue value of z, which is 0.390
